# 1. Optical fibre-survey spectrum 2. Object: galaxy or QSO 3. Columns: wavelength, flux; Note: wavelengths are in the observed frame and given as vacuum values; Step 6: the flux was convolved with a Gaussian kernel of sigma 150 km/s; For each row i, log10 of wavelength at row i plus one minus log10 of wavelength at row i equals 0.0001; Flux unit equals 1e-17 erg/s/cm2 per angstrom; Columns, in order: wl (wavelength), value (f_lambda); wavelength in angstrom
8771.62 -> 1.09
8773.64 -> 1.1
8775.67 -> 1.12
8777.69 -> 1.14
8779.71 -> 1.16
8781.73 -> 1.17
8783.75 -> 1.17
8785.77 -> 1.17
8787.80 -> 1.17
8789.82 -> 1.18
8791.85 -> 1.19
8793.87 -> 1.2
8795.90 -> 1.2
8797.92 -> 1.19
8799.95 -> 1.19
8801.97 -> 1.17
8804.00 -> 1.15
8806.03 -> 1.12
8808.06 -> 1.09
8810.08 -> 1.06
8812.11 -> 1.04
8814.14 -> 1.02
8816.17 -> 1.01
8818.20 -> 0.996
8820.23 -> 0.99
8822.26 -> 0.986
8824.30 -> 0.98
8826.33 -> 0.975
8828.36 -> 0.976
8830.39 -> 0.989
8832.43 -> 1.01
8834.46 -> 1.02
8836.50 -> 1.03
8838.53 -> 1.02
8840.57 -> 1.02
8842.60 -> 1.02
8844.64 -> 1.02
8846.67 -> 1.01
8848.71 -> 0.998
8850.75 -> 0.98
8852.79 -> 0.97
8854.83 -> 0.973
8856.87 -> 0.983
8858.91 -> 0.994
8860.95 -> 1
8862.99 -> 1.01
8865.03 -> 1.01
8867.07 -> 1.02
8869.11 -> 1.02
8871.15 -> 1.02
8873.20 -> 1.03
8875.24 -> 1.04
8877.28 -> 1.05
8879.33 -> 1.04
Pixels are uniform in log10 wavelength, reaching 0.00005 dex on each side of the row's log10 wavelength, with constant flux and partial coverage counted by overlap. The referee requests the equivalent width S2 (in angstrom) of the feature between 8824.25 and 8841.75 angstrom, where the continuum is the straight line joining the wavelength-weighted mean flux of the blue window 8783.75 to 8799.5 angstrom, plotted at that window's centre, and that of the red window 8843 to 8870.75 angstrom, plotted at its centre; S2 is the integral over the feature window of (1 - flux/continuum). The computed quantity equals 1.0 angstrom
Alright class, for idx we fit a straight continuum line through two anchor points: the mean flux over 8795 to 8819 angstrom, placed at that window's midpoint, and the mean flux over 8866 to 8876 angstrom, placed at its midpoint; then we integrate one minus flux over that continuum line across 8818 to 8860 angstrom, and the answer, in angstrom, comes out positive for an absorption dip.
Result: 2.66 angstrom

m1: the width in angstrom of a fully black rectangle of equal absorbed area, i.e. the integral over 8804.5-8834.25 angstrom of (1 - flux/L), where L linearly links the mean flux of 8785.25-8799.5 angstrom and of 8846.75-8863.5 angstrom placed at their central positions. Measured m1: 2.2 angstrom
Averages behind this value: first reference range 1.19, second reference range 0.989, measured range 1.02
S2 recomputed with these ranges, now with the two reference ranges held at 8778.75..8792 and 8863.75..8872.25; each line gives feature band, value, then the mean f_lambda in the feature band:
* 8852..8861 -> 0.49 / 0.982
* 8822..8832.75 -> 1.07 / 0.984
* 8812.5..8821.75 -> 0.89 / 1.01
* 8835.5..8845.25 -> 0.43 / 1.02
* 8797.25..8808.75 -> -0.14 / 1.15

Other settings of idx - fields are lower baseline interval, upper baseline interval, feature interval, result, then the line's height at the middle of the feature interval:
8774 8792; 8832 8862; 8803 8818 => 0.4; 1.09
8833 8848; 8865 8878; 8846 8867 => 0.6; 1.02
